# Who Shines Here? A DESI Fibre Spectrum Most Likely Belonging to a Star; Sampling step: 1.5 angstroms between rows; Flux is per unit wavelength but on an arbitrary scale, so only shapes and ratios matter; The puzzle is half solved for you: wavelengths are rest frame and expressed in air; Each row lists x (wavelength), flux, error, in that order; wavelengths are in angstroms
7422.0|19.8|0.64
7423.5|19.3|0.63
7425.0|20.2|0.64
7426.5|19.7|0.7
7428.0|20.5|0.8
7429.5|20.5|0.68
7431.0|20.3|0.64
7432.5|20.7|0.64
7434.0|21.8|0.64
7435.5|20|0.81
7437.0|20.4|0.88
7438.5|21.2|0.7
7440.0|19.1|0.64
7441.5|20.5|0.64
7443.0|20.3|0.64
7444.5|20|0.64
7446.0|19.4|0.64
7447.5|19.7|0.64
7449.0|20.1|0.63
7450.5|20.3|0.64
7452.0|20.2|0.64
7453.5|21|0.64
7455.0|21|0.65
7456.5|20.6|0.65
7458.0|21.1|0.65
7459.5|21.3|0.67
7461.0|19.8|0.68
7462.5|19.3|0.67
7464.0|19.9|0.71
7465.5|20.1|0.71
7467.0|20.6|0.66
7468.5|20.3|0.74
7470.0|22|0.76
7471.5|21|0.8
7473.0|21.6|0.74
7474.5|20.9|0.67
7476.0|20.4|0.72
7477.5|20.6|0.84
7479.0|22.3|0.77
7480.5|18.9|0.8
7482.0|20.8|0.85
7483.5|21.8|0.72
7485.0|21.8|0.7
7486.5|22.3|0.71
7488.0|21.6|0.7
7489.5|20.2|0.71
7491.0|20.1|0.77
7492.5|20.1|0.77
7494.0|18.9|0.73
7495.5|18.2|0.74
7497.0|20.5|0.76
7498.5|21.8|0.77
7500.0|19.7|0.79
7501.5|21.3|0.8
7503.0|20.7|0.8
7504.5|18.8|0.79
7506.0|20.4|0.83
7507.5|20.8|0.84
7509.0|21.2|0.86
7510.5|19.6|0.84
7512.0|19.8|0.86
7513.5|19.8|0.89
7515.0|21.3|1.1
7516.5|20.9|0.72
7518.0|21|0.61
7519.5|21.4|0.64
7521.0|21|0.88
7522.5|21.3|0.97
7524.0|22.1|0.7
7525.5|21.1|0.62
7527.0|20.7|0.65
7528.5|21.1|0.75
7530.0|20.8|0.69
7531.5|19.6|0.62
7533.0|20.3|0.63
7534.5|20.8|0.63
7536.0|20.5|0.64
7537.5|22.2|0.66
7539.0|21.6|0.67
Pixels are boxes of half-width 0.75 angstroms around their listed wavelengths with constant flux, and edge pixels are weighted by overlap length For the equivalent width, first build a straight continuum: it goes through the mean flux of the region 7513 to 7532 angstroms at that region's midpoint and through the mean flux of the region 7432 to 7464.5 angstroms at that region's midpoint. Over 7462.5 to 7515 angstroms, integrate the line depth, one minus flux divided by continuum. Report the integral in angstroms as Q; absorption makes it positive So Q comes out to 0.3 angstroms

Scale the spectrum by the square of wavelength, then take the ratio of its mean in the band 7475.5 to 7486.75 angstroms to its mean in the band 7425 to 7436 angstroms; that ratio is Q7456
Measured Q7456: 1.0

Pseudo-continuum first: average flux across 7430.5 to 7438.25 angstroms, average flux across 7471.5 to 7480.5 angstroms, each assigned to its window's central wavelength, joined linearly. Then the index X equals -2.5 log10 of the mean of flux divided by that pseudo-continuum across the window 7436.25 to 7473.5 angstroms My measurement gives 0.02 mag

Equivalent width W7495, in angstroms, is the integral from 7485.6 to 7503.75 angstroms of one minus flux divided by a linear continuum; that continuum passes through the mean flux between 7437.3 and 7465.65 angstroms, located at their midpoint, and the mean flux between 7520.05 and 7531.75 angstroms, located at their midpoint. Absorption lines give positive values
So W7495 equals 0.2 angstroms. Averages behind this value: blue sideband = 20.3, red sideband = 21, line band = 20.5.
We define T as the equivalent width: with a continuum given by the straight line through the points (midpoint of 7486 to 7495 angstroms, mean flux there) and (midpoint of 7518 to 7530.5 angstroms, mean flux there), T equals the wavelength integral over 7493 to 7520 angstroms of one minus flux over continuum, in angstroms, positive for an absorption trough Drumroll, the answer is 0.59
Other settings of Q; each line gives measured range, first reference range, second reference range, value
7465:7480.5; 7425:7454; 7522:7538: -0.28 angstroms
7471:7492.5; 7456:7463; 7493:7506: -0.83 angstroms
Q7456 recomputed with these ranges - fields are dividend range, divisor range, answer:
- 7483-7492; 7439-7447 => 1.08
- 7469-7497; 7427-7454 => 1.03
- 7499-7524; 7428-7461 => 1.03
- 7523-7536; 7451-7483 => 1.02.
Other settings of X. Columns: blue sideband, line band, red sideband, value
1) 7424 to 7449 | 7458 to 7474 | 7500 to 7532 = -0.01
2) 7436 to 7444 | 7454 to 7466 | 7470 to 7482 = 0.01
